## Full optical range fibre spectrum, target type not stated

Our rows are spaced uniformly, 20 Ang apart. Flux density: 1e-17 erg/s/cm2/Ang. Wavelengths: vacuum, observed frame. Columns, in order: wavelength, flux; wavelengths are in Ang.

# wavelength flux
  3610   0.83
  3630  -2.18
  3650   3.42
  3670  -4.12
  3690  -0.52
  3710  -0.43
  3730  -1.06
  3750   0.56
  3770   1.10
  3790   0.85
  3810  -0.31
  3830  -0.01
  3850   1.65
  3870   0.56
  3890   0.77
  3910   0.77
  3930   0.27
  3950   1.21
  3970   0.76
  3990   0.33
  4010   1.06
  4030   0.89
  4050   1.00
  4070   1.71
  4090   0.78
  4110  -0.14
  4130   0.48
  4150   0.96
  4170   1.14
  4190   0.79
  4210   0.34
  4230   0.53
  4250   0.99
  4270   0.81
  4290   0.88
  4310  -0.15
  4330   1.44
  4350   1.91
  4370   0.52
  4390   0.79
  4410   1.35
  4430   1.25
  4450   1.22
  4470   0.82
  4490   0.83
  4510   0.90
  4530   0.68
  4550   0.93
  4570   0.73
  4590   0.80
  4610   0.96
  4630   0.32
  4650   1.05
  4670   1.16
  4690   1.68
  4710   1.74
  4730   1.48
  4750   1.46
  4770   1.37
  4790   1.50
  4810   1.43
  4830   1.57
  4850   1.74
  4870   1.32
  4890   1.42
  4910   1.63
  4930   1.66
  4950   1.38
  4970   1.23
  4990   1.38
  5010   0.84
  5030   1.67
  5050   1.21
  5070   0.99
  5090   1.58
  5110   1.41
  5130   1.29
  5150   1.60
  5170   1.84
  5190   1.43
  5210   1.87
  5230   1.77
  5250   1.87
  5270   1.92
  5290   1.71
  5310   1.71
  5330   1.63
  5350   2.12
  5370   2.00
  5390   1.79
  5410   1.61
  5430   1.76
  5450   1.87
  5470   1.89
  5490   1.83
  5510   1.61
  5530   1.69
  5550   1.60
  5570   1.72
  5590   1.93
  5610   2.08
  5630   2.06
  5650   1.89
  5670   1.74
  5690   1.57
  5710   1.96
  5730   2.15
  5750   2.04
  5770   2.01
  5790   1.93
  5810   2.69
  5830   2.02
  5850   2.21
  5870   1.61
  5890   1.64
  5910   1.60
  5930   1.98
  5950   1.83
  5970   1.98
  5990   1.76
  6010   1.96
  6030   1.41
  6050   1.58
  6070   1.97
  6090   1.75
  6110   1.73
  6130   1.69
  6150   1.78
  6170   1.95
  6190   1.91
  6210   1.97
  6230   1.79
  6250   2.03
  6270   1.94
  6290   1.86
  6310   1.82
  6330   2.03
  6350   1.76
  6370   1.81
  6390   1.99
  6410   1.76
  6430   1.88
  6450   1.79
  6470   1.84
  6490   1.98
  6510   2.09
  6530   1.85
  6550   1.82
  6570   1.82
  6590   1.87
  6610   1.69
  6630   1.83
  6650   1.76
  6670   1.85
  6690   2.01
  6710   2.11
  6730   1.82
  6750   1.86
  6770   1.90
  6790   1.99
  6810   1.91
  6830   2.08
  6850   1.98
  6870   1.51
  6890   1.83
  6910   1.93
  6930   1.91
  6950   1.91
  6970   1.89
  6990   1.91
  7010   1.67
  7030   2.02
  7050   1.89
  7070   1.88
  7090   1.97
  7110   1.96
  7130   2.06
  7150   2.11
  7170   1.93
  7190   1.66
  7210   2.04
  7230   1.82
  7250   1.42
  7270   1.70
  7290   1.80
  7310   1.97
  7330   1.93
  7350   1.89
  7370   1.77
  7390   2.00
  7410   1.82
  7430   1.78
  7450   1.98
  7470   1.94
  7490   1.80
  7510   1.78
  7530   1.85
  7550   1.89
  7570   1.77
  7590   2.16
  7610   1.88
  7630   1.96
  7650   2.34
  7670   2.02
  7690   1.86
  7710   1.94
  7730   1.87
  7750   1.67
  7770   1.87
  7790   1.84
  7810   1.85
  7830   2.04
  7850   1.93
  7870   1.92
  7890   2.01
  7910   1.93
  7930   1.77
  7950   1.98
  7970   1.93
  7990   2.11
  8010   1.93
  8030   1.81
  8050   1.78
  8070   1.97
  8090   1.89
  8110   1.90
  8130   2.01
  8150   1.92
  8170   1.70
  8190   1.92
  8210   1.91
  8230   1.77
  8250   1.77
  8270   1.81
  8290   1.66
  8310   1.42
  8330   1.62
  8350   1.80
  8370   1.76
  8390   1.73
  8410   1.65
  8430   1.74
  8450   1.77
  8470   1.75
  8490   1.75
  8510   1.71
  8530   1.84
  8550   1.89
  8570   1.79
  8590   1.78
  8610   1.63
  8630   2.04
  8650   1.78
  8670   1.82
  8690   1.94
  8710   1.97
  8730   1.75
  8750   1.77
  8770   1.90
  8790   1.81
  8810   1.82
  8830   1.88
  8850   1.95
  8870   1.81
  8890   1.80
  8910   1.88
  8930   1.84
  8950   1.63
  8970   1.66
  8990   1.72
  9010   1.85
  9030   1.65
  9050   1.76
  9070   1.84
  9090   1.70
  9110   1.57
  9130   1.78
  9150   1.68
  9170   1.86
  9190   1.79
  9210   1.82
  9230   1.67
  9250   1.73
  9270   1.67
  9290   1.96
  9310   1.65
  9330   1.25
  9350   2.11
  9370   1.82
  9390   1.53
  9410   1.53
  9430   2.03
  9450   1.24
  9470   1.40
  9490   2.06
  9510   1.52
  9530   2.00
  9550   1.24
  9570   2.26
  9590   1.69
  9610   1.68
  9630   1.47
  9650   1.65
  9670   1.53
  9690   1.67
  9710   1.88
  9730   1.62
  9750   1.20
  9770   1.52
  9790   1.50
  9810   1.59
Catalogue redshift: 0.165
